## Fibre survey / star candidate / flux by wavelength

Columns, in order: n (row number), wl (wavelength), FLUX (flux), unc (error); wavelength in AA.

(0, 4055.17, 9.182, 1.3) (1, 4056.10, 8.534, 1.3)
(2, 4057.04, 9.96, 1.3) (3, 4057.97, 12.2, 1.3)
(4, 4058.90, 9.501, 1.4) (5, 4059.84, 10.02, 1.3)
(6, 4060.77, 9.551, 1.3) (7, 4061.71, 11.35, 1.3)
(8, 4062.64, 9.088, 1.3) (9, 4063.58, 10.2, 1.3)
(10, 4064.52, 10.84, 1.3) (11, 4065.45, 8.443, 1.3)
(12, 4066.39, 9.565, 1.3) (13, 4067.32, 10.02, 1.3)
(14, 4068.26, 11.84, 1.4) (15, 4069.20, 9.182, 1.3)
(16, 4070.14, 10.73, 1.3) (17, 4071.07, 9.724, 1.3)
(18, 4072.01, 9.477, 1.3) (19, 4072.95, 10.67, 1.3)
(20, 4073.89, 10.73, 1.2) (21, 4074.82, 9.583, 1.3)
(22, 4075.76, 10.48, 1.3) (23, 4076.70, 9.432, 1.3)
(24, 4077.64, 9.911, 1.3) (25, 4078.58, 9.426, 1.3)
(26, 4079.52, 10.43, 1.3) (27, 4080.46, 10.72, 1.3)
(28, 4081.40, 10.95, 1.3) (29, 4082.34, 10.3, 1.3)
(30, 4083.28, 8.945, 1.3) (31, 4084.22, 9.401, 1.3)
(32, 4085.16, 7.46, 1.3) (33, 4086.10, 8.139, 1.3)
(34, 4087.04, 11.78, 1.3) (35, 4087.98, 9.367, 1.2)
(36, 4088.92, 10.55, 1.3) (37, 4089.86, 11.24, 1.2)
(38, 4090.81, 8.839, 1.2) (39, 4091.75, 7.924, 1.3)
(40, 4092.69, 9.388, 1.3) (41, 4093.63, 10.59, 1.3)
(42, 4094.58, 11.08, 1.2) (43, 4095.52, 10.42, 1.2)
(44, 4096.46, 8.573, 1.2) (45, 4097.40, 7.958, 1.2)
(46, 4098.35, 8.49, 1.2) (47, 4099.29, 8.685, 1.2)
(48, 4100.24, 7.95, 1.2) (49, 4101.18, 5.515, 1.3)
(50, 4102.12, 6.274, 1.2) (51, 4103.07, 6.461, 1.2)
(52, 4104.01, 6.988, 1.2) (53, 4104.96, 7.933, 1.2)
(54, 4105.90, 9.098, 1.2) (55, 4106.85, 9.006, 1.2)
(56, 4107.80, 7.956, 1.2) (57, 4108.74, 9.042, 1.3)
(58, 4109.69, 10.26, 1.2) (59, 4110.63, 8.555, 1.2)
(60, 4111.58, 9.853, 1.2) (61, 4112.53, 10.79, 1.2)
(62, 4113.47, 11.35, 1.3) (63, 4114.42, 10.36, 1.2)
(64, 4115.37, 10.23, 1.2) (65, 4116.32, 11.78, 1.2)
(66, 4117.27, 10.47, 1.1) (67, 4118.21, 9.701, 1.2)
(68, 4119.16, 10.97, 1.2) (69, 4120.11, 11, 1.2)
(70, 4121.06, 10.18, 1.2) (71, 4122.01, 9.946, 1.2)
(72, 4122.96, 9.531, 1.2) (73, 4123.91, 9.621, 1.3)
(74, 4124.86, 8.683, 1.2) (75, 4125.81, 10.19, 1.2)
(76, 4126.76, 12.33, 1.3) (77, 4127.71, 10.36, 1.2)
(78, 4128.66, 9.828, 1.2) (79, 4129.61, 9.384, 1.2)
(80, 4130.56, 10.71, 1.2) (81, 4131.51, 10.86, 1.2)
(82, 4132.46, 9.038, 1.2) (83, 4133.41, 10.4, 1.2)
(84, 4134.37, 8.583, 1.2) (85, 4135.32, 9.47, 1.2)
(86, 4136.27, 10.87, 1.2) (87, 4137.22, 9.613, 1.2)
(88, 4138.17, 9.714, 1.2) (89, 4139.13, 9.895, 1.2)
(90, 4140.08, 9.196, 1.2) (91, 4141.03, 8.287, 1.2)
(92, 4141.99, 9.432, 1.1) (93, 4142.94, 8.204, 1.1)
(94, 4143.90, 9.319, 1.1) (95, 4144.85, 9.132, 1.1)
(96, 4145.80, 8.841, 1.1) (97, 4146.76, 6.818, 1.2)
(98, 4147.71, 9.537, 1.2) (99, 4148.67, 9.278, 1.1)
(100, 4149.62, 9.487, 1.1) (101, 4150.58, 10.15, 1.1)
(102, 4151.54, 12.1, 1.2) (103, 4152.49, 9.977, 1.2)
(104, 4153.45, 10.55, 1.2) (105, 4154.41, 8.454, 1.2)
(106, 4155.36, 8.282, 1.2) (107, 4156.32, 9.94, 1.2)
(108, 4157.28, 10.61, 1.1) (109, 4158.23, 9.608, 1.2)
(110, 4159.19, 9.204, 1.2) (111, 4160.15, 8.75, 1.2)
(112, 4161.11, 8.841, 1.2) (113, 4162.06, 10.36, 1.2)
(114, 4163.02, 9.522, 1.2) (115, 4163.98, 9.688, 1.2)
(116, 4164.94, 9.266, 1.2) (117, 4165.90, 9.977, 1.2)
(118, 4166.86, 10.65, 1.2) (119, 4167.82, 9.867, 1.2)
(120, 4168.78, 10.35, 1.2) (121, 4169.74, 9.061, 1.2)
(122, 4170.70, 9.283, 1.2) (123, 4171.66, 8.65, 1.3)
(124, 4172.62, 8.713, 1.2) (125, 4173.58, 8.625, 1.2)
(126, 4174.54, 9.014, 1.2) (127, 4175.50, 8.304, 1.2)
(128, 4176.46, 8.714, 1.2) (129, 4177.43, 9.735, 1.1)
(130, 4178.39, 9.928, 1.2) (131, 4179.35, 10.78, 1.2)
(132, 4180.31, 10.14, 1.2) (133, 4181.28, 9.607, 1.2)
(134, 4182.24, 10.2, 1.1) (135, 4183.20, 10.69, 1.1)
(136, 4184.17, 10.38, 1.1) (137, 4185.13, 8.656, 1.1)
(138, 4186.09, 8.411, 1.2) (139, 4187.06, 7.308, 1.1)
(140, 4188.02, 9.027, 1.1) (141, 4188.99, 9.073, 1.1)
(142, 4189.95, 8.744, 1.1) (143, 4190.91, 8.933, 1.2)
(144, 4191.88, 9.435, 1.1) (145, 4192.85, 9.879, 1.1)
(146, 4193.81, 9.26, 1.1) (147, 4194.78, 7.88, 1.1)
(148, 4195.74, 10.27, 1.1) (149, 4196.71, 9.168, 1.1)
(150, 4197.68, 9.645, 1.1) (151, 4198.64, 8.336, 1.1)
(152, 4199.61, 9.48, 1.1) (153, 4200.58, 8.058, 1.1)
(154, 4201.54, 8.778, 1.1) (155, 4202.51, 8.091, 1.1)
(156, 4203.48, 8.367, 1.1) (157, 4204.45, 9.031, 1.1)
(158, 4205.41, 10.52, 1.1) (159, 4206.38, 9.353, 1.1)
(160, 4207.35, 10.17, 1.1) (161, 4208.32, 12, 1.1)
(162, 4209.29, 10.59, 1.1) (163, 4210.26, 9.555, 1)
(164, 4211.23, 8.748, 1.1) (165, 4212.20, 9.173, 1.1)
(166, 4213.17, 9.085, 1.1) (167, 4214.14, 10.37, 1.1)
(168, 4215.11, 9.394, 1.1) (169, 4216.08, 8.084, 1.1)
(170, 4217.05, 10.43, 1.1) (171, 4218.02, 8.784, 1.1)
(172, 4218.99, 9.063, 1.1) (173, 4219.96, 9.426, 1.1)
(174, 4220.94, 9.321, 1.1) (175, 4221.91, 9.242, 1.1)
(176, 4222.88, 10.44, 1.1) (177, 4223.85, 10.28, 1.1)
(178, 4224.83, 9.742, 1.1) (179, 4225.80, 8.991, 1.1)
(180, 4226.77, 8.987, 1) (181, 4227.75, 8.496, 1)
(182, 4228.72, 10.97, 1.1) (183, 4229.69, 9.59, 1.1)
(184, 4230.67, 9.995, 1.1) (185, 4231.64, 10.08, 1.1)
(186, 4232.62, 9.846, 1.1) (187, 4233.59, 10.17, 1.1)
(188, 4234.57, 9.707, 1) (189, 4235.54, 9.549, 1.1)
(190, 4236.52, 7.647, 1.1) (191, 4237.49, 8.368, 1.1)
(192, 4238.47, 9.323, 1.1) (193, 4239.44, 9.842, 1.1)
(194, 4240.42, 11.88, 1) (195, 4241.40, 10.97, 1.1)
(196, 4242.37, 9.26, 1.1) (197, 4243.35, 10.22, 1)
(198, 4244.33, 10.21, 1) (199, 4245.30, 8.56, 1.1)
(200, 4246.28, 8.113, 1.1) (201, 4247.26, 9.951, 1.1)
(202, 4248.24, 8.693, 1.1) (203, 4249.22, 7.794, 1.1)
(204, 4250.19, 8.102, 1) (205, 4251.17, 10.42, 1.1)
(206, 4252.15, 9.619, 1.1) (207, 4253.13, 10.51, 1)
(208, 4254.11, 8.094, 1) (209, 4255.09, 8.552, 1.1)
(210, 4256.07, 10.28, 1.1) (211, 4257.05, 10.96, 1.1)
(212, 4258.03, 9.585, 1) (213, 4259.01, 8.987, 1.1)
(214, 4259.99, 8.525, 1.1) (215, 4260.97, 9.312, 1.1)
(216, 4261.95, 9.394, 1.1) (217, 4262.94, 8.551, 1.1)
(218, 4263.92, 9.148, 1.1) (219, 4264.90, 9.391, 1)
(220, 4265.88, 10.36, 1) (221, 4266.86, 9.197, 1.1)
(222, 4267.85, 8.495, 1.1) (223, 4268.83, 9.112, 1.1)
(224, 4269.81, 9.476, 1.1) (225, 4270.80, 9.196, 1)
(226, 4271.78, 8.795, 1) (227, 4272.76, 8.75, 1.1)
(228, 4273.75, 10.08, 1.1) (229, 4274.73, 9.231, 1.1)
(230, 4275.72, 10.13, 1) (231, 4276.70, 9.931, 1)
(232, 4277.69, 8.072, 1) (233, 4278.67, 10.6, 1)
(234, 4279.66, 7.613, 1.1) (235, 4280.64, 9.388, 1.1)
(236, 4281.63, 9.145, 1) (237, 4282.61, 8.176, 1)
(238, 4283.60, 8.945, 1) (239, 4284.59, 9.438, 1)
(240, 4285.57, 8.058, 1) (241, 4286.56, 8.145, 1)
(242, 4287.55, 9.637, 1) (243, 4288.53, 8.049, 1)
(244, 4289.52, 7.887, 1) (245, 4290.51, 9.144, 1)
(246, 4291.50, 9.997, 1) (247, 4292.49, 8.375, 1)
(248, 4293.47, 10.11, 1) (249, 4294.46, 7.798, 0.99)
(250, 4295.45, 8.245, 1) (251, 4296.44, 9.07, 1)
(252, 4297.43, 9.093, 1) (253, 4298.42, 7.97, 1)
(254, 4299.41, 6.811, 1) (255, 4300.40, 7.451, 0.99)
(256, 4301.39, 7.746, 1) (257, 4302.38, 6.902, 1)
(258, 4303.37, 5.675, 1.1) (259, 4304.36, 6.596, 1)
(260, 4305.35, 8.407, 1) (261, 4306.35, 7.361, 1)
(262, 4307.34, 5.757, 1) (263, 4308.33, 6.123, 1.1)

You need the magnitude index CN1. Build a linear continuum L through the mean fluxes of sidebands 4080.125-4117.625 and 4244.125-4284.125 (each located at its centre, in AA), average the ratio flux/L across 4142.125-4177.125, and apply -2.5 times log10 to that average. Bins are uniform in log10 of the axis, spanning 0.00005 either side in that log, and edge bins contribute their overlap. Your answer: -0.02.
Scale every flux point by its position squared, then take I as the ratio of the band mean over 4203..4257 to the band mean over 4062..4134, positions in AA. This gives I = 1.05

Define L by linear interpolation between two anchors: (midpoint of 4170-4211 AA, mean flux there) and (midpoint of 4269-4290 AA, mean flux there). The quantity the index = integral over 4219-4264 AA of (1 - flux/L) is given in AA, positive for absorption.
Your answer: -1.7 AA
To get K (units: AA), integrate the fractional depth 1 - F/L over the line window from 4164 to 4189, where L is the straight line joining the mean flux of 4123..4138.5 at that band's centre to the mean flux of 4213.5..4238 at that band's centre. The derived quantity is 0.8 AA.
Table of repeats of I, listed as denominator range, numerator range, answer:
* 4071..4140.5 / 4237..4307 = 1.01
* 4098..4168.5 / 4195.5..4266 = 1.04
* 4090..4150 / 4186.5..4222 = 1.03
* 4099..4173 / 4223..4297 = 1.04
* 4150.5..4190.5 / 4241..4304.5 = 0.99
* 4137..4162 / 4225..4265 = 1.05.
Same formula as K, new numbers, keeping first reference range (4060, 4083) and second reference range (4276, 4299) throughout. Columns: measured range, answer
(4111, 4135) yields -1.07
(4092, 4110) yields 2.61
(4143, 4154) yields 0.16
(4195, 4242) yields -1.47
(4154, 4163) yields 0.22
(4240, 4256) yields -0.68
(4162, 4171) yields -0.23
